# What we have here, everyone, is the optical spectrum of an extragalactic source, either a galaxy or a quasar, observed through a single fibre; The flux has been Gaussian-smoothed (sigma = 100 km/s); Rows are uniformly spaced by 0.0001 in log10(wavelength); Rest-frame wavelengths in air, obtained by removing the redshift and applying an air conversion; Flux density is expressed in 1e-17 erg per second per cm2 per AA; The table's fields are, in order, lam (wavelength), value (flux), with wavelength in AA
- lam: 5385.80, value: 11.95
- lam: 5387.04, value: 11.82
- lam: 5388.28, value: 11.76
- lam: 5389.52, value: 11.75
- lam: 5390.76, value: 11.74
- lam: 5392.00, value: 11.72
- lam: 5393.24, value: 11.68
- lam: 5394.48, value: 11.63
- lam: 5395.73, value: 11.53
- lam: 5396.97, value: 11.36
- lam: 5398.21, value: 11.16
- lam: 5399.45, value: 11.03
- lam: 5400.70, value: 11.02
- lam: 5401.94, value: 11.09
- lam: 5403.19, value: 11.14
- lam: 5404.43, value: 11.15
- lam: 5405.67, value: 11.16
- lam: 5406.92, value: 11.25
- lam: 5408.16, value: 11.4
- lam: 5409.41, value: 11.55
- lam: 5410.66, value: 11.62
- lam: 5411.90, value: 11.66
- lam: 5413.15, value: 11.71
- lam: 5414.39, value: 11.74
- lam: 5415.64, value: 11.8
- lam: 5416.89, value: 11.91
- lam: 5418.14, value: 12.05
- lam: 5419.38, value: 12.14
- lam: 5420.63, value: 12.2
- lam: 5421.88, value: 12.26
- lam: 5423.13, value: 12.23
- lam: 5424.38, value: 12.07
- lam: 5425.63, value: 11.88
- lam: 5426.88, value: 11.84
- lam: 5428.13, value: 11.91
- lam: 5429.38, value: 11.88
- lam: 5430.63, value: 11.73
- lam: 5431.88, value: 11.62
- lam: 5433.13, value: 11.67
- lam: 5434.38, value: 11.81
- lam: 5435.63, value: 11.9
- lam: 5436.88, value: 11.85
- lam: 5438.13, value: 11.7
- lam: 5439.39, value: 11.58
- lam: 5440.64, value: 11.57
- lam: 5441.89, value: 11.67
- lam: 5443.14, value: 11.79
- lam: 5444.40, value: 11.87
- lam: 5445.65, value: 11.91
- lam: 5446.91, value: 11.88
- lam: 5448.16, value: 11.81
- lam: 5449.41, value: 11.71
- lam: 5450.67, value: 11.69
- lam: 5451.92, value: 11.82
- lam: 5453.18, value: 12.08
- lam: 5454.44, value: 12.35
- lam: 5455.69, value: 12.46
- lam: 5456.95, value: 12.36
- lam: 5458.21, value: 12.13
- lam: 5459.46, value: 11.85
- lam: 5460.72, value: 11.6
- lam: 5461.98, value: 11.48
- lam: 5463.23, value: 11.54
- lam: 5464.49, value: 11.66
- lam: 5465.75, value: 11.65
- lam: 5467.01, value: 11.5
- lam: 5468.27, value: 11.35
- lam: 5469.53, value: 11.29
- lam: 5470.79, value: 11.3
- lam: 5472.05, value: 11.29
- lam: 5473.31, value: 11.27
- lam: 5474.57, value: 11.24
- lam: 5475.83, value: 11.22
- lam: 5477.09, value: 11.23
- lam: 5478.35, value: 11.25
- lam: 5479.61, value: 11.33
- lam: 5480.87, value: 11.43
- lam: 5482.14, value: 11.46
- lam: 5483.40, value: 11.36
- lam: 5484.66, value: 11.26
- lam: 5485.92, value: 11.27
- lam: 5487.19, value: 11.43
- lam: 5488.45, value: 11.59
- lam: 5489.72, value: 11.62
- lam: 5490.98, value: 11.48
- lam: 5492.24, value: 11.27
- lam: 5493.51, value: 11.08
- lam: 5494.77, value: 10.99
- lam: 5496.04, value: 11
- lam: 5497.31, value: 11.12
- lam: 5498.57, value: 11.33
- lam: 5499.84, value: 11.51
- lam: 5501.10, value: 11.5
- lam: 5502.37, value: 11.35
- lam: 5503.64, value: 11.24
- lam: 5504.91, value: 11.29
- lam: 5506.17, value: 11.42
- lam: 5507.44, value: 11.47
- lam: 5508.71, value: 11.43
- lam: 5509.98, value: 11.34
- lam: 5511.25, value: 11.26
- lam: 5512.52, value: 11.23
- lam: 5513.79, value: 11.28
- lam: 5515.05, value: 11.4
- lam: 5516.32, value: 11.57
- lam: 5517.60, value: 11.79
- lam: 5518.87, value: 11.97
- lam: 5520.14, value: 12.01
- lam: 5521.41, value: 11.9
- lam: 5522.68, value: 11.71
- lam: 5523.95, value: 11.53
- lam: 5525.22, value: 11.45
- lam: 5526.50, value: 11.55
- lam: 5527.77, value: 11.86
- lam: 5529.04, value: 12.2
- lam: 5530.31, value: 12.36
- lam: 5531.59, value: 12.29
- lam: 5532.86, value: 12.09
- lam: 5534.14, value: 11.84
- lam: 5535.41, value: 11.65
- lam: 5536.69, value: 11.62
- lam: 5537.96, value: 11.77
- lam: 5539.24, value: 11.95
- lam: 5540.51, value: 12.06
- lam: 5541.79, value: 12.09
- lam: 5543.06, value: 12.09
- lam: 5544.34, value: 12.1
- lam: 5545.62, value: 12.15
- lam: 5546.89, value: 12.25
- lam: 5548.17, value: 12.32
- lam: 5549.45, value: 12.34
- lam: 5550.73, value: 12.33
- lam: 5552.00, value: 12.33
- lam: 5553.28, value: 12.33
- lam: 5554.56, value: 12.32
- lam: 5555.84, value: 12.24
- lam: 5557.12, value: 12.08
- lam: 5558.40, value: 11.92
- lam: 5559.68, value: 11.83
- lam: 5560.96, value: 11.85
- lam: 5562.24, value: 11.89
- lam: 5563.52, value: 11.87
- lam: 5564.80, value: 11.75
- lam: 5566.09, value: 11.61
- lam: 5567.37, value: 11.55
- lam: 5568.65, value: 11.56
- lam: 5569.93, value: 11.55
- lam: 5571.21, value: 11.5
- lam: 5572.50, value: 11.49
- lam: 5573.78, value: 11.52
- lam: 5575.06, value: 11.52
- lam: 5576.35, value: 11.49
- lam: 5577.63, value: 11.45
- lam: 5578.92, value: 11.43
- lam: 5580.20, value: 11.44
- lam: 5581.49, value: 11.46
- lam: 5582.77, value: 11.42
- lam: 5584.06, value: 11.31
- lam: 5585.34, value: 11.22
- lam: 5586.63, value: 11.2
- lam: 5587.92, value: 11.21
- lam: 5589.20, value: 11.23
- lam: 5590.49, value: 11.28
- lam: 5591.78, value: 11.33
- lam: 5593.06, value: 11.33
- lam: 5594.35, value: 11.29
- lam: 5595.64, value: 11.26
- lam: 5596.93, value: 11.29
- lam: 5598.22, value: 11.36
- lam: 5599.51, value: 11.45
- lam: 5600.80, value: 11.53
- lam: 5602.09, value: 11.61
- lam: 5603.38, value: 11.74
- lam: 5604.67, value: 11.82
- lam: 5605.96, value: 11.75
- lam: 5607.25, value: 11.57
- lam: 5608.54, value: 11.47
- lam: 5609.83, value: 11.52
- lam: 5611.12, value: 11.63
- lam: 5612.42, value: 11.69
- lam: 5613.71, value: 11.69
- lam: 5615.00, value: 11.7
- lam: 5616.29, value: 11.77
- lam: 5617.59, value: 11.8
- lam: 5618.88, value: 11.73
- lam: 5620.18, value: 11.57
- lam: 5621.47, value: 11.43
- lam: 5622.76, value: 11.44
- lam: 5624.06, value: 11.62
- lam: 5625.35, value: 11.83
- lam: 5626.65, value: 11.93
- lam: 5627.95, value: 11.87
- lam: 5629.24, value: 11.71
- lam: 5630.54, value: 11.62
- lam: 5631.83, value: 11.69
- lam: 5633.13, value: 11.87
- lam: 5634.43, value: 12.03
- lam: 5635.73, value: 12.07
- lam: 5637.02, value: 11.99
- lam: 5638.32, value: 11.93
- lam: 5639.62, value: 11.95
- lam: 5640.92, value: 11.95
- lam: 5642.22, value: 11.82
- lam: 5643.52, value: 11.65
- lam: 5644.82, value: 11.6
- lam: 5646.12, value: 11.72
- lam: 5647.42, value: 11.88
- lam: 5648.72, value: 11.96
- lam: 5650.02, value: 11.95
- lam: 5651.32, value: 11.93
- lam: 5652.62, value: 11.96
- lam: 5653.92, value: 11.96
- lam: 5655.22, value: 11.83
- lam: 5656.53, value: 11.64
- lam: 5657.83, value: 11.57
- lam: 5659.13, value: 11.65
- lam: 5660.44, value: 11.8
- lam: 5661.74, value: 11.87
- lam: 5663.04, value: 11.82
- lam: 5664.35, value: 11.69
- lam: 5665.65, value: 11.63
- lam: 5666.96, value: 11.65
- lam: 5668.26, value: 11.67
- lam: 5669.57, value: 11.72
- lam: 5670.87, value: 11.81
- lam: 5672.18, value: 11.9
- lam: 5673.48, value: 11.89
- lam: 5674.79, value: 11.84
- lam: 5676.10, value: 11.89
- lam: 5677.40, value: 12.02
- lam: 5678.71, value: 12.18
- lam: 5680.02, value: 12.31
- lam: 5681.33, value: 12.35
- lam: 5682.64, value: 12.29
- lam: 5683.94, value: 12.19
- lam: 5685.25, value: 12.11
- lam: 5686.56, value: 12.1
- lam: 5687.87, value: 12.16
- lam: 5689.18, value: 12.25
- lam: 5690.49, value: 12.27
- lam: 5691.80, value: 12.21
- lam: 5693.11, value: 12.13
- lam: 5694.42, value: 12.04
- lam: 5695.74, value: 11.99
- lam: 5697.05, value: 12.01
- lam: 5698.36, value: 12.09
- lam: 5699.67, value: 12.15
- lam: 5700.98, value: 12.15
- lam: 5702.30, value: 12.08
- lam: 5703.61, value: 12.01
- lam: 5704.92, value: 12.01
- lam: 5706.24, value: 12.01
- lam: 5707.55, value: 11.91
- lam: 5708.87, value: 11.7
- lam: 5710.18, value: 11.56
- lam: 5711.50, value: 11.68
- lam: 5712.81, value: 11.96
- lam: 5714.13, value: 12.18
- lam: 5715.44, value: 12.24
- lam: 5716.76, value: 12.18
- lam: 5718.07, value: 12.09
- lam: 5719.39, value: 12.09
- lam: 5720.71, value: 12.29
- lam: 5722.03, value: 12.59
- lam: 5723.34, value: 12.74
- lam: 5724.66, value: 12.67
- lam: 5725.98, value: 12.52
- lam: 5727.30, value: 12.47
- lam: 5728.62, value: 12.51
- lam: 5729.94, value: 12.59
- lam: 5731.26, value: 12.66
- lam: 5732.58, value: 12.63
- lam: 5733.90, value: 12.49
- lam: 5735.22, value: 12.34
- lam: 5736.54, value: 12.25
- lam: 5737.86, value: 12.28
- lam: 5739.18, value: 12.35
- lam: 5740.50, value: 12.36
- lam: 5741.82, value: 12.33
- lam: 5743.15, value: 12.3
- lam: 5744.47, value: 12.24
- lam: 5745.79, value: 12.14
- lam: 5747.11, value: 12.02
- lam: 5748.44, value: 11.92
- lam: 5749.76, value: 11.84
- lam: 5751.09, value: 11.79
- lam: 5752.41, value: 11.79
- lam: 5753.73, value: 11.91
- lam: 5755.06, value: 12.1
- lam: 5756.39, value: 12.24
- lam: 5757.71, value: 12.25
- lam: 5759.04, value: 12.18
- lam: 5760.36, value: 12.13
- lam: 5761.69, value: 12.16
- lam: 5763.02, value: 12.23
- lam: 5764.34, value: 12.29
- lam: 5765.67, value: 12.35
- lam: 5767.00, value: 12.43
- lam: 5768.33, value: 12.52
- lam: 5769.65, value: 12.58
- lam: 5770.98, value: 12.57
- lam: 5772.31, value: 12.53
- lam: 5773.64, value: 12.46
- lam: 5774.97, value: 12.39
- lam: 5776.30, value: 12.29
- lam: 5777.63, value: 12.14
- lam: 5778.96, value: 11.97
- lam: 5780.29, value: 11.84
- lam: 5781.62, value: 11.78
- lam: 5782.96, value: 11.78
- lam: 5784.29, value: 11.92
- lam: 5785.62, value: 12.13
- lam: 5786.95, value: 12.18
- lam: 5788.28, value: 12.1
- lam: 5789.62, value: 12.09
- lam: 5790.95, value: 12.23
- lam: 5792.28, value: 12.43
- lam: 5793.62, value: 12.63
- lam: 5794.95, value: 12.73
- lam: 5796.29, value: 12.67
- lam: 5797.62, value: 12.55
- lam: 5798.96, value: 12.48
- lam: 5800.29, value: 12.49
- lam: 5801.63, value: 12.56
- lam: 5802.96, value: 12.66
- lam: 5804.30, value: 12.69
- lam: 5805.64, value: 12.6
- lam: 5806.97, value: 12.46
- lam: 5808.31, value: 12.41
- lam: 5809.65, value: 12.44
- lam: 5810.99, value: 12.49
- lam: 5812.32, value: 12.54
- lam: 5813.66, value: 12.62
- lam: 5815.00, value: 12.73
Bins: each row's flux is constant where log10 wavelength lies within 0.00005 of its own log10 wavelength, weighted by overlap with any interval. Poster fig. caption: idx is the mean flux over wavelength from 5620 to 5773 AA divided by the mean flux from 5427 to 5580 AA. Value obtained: 1.0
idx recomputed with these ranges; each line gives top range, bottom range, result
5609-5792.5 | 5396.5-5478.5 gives 1.03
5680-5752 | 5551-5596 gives 1.05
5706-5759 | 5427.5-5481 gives 1.04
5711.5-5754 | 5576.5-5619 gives 1.07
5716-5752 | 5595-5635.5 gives 1.06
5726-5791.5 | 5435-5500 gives 1.06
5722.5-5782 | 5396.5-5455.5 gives 1.05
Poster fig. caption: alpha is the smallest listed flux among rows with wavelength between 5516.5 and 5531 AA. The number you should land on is 11.45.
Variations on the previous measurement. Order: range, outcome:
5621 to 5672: 11.43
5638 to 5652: 11.6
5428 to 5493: 11.22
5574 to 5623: 11.2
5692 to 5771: 11.56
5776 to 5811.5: 11.78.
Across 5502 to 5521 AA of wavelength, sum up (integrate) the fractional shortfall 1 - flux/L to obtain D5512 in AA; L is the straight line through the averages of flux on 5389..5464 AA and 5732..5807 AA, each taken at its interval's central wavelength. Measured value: 0.62 AA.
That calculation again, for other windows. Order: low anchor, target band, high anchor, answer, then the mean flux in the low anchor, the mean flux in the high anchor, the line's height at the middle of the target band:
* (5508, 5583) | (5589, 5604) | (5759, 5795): 0.63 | 11.8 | 12.2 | 11.9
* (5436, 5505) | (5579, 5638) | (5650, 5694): 1.24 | 11.5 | 12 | 11.8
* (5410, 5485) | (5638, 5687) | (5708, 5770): 0.88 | 11.7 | 12.2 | 12.1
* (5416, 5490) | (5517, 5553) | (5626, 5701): -0.60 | 11.7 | 11.9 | 11.8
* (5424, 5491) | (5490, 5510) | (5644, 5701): 0.70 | 11.7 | 11.9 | 11.7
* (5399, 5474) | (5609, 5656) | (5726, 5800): 1.01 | 11.7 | 12.3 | 12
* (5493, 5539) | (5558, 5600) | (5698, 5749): 1.04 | 11.6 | 12.2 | 11.8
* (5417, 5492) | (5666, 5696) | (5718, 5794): 0.20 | 11.7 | 12.3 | 12.1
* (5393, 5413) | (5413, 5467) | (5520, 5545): -1.72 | 11.3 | 11.9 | 11.5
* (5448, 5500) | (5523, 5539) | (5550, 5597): -0.38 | 11.5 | 11.6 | 11.6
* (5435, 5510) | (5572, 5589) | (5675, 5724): 0.61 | 11.5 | 12.1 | 11.8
